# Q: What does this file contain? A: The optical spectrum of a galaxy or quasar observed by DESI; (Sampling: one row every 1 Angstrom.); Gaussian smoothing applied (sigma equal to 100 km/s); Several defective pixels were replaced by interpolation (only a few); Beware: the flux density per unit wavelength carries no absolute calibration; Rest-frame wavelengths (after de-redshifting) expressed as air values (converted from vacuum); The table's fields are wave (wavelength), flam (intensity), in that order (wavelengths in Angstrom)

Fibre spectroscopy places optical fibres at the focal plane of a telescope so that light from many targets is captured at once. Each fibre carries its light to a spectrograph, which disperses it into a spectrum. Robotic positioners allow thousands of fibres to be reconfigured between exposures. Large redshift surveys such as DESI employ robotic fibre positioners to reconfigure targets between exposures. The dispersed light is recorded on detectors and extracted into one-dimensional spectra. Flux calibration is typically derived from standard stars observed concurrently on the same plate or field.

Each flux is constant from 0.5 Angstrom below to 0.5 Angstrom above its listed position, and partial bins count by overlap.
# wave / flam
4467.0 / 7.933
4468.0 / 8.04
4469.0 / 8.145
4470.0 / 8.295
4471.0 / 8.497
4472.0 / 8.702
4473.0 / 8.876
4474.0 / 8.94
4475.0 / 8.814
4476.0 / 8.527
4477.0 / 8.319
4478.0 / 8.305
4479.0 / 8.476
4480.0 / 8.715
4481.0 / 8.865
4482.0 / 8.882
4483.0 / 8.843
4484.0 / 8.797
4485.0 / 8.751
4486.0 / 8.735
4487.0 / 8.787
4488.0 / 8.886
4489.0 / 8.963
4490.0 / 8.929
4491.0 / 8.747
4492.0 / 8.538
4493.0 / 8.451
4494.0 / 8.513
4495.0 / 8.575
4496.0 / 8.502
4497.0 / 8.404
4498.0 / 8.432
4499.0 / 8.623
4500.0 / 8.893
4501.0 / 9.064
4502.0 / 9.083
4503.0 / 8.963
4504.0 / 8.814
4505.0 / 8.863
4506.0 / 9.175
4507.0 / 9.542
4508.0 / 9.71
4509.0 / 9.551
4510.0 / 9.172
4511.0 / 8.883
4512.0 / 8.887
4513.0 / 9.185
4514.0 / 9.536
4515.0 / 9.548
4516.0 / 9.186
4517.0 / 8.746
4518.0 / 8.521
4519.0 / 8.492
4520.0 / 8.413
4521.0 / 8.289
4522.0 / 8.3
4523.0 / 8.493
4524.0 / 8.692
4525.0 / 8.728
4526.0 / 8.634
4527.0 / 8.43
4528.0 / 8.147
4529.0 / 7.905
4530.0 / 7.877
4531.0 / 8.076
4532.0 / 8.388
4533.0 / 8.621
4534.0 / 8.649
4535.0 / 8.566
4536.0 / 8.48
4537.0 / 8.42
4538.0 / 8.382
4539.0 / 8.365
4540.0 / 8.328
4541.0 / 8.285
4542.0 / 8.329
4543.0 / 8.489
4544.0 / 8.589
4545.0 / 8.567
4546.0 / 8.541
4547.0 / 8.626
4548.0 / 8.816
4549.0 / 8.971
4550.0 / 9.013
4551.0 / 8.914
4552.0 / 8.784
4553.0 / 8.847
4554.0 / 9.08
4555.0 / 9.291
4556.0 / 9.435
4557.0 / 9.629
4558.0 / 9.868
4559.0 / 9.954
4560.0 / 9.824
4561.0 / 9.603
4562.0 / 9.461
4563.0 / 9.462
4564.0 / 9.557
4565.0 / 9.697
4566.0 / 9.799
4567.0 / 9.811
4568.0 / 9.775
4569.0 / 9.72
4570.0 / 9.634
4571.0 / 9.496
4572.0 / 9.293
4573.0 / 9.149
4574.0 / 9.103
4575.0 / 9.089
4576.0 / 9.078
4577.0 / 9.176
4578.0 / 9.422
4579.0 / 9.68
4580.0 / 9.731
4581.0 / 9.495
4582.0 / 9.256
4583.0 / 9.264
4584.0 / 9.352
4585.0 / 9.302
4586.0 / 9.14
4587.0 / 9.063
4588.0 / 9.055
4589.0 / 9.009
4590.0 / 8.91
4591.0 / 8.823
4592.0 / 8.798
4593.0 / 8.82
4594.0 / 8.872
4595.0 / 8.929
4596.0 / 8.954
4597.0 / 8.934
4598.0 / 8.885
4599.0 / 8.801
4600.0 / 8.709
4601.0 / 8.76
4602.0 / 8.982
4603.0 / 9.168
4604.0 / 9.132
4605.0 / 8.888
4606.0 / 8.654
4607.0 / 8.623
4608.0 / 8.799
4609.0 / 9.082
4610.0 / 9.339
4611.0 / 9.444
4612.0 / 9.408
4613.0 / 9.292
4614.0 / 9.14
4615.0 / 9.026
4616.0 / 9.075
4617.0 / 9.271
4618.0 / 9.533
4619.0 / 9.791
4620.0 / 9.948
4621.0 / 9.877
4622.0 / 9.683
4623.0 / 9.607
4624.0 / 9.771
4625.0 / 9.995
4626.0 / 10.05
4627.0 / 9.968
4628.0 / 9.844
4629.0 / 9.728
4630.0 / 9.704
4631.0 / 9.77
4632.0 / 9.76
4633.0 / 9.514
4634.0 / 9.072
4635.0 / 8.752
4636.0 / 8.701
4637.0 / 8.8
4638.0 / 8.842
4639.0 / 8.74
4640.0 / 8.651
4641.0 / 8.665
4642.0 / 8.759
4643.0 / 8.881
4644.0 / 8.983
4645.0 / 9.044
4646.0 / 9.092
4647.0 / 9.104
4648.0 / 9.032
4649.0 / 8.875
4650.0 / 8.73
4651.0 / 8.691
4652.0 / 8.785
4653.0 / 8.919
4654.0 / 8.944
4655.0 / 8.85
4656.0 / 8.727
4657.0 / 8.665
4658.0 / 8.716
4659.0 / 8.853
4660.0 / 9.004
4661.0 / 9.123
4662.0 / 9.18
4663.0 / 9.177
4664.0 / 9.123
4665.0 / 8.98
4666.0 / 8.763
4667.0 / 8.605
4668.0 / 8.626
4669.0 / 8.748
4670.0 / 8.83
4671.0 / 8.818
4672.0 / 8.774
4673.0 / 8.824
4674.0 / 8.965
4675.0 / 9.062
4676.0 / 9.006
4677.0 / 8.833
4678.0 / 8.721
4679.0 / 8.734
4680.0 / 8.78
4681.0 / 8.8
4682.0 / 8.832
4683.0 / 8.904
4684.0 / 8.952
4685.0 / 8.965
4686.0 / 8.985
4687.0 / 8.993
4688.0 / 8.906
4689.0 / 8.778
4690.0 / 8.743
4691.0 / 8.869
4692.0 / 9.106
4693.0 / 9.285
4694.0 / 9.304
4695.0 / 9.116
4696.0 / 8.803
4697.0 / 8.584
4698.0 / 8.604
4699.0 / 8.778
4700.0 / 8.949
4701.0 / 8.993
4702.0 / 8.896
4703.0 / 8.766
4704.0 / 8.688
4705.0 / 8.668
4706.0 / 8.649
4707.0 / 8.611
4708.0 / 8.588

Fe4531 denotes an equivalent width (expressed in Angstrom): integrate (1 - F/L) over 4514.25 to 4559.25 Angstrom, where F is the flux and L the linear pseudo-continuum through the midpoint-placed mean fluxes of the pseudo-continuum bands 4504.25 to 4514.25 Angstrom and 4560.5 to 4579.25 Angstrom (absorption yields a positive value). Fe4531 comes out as 3.2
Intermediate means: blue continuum 9.23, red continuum 9.47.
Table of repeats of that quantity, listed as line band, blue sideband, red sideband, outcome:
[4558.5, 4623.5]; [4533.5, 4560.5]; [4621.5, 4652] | -1.7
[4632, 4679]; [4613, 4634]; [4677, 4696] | 1.9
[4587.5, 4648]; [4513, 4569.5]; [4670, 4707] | -2.0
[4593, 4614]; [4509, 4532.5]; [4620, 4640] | 0.7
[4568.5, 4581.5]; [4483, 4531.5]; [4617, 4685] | -0.7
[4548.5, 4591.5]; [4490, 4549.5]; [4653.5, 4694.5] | -2.9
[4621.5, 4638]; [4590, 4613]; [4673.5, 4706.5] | -1.1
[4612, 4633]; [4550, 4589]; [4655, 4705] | -1.1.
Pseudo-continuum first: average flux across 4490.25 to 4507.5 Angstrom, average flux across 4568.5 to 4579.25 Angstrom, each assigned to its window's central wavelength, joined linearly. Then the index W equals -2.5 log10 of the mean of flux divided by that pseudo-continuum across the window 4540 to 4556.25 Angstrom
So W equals 0.05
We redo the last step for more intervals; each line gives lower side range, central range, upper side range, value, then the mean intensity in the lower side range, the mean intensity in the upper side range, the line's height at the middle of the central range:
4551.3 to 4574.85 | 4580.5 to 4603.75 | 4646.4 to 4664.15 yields 0.03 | 9.48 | 8.91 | 9.3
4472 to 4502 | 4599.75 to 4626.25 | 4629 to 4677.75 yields -0.05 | 8.7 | 8.95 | 8.89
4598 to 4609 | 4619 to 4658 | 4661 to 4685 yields -0.04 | 8.86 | 8.88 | 8.87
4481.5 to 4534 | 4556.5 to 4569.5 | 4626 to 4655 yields -0.09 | 8.75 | 9.1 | 8.9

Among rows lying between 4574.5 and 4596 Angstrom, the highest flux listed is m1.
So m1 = 9.731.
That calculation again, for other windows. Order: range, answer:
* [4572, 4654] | 10.05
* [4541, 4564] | 9.954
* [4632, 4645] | 9.76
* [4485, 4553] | 9.71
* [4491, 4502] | 9.083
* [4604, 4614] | 9.444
